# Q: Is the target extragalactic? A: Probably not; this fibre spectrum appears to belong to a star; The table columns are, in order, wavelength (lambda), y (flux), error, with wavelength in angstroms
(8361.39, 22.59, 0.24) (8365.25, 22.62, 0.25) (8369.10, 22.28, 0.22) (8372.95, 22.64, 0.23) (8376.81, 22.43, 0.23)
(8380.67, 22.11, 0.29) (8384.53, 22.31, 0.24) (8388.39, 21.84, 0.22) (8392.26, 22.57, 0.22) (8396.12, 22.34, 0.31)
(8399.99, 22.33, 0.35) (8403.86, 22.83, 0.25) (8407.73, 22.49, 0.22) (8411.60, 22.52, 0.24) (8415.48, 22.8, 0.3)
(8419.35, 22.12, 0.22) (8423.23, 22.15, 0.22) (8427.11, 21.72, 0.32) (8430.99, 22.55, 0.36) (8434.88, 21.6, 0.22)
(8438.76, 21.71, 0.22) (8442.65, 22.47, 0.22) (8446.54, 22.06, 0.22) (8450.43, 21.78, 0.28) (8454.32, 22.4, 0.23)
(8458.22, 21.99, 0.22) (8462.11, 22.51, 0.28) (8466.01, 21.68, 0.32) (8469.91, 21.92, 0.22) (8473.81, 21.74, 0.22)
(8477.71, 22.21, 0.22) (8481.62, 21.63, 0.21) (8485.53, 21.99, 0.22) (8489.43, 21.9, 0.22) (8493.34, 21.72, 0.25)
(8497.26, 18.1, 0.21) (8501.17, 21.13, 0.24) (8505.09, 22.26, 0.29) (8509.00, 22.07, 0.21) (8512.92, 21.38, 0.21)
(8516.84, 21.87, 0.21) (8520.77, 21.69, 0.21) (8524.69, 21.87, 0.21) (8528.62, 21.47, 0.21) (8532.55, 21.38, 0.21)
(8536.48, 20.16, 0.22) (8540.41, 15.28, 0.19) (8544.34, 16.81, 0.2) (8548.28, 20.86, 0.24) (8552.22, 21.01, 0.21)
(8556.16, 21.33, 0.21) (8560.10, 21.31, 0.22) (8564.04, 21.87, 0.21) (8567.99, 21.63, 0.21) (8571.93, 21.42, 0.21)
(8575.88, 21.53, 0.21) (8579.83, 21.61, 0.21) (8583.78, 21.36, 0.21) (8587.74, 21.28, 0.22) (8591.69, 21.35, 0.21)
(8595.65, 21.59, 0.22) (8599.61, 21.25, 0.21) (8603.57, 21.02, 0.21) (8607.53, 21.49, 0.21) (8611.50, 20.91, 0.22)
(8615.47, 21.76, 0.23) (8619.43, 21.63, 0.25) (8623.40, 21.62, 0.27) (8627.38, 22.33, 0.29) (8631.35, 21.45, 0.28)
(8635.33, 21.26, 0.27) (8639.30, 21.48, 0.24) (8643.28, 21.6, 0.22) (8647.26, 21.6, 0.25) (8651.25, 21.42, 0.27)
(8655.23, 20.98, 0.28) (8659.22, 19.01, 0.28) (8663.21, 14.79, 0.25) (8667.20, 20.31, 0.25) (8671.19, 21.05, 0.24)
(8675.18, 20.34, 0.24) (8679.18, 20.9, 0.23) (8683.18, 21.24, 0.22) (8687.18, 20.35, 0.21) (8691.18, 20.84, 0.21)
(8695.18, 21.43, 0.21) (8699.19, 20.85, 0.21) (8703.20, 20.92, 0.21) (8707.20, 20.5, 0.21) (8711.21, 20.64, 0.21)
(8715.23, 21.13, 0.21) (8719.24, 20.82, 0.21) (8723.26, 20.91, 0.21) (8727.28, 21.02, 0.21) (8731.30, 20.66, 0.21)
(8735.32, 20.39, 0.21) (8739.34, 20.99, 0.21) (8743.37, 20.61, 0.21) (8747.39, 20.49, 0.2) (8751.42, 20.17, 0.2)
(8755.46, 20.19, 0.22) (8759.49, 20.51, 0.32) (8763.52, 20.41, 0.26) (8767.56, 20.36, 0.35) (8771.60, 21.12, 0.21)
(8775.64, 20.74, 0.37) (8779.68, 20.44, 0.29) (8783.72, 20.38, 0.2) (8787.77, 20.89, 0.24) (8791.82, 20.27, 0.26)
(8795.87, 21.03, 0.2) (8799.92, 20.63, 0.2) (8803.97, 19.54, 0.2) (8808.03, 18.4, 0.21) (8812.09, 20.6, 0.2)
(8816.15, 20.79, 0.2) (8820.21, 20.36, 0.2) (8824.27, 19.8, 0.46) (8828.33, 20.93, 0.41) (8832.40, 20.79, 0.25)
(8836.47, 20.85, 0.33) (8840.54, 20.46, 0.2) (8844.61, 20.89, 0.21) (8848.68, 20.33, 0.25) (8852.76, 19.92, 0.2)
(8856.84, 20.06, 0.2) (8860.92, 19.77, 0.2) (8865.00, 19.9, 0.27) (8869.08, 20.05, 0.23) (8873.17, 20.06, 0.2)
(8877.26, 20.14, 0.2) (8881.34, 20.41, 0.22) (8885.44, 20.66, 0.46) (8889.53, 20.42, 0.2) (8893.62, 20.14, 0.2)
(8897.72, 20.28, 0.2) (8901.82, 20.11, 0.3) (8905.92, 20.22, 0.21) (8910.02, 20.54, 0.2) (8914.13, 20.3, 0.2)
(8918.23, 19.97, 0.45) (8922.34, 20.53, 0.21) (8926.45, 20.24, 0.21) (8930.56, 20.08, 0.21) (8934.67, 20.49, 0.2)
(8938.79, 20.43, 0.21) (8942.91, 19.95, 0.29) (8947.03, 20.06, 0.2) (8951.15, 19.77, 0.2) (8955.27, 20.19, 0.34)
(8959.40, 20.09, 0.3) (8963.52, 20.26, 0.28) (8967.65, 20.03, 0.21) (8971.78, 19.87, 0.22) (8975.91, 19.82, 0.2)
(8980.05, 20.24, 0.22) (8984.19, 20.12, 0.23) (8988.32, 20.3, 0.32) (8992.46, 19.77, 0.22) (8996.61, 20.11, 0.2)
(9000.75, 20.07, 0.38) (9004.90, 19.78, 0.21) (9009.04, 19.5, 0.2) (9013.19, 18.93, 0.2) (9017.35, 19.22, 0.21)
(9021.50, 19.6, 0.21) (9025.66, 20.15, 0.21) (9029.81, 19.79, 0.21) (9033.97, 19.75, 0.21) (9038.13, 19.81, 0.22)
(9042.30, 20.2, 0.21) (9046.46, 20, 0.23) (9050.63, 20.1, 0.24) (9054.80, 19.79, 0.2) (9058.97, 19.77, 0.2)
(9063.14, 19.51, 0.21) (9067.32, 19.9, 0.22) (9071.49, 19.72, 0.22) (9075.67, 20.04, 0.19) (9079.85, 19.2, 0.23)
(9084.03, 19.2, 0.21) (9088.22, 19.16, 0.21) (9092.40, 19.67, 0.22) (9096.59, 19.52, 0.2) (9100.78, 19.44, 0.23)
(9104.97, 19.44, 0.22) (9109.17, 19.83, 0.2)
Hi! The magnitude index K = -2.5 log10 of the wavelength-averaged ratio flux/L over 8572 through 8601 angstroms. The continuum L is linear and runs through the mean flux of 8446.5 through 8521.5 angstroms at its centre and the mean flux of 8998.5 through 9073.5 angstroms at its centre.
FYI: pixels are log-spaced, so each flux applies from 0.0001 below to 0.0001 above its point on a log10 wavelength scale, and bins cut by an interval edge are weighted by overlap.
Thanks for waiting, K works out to 0.00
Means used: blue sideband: 21.7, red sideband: 19.8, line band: 21.4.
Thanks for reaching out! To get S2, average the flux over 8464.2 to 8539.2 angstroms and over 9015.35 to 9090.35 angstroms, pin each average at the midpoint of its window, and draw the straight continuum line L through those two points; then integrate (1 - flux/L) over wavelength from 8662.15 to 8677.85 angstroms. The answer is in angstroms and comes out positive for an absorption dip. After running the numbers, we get 1.1 angstroms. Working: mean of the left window 21.4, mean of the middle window 19.5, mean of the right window 19.7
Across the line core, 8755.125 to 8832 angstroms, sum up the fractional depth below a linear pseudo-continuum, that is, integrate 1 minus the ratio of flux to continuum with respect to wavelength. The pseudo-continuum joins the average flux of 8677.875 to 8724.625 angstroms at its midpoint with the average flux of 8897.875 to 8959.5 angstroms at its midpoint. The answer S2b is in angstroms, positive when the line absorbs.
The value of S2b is 0.7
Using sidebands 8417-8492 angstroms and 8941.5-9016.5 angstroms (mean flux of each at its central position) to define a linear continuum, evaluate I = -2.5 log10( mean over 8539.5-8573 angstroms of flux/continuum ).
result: 0.07 mag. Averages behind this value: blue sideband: 22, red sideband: 19.9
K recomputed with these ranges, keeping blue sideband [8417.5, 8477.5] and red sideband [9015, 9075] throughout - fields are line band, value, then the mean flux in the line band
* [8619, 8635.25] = -0.017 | 21.7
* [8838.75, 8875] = 0.019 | 20.2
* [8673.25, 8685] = 0.018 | 20.8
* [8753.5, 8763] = 0.026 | 20.4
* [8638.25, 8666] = 0.063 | 20.1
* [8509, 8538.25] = 0.015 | 21.5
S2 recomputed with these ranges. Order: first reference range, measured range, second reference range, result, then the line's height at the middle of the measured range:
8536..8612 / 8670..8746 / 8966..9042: -1.27 angstroms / 20.5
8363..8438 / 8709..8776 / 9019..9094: 1.03 angstroms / 21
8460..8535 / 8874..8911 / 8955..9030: -0.15 angstroms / 20.2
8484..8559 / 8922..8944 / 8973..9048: -0.33 angstroms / 20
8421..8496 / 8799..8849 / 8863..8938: 0.53 angstroms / 20.5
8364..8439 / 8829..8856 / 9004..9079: 0.01 angstroms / 20.5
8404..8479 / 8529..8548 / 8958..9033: 2.51 angstroms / 21.7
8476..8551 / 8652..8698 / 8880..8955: 0.97 angstroms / 20.6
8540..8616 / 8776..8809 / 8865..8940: 0.34 angstroms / 20.5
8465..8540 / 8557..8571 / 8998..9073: -0.26 angstroms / 21.2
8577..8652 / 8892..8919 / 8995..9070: 0.07 angstroms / 20.3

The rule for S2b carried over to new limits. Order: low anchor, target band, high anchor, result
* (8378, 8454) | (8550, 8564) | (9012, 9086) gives 0.24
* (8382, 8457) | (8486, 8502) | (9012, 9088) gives 0.83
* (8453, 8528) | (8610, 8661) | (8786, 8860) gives -0.54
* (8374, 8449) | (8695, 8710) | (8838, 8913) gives 0.11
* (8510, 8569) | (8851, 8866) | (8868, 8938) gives 0.30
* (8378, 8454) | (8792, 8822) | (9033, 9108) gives 0.74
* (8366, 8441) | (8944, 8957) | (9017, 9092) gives 0.09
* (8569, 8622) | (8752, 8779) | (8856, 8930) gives 0.26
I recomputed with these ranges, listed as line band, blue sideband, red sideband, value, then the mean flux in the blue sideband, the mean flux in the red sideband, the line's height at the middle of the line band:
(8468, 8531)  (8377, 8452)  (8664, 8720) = 0.010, 22.2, 20.7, 21.8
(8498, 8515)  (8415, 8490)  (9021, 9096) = 0.018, 22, 19.7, 21.8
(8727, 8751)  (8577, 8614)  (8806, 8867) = 0.002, 21.3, 20.3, 20.7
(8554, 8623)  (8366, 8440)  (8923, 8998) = 0.007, 22.3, 20.1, 21.6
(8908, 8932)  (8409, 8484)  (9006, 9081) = -0.003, 22.1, 19.7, 20.2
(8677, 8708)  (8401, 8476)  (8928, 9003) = 0.014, 22.2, 20.1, 21.2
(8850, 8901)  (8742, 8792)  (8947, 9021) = 0.003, 20.5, 19.9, 20.2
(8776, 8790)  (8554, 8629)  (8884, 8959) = 0.009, 21.5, 20.2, 20.8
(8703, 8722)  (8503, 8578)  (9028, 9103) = -0.015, 20.9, 19.7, 20.5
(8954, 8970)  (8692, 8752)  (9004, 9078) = -0.007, 20.8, 19.8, 20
